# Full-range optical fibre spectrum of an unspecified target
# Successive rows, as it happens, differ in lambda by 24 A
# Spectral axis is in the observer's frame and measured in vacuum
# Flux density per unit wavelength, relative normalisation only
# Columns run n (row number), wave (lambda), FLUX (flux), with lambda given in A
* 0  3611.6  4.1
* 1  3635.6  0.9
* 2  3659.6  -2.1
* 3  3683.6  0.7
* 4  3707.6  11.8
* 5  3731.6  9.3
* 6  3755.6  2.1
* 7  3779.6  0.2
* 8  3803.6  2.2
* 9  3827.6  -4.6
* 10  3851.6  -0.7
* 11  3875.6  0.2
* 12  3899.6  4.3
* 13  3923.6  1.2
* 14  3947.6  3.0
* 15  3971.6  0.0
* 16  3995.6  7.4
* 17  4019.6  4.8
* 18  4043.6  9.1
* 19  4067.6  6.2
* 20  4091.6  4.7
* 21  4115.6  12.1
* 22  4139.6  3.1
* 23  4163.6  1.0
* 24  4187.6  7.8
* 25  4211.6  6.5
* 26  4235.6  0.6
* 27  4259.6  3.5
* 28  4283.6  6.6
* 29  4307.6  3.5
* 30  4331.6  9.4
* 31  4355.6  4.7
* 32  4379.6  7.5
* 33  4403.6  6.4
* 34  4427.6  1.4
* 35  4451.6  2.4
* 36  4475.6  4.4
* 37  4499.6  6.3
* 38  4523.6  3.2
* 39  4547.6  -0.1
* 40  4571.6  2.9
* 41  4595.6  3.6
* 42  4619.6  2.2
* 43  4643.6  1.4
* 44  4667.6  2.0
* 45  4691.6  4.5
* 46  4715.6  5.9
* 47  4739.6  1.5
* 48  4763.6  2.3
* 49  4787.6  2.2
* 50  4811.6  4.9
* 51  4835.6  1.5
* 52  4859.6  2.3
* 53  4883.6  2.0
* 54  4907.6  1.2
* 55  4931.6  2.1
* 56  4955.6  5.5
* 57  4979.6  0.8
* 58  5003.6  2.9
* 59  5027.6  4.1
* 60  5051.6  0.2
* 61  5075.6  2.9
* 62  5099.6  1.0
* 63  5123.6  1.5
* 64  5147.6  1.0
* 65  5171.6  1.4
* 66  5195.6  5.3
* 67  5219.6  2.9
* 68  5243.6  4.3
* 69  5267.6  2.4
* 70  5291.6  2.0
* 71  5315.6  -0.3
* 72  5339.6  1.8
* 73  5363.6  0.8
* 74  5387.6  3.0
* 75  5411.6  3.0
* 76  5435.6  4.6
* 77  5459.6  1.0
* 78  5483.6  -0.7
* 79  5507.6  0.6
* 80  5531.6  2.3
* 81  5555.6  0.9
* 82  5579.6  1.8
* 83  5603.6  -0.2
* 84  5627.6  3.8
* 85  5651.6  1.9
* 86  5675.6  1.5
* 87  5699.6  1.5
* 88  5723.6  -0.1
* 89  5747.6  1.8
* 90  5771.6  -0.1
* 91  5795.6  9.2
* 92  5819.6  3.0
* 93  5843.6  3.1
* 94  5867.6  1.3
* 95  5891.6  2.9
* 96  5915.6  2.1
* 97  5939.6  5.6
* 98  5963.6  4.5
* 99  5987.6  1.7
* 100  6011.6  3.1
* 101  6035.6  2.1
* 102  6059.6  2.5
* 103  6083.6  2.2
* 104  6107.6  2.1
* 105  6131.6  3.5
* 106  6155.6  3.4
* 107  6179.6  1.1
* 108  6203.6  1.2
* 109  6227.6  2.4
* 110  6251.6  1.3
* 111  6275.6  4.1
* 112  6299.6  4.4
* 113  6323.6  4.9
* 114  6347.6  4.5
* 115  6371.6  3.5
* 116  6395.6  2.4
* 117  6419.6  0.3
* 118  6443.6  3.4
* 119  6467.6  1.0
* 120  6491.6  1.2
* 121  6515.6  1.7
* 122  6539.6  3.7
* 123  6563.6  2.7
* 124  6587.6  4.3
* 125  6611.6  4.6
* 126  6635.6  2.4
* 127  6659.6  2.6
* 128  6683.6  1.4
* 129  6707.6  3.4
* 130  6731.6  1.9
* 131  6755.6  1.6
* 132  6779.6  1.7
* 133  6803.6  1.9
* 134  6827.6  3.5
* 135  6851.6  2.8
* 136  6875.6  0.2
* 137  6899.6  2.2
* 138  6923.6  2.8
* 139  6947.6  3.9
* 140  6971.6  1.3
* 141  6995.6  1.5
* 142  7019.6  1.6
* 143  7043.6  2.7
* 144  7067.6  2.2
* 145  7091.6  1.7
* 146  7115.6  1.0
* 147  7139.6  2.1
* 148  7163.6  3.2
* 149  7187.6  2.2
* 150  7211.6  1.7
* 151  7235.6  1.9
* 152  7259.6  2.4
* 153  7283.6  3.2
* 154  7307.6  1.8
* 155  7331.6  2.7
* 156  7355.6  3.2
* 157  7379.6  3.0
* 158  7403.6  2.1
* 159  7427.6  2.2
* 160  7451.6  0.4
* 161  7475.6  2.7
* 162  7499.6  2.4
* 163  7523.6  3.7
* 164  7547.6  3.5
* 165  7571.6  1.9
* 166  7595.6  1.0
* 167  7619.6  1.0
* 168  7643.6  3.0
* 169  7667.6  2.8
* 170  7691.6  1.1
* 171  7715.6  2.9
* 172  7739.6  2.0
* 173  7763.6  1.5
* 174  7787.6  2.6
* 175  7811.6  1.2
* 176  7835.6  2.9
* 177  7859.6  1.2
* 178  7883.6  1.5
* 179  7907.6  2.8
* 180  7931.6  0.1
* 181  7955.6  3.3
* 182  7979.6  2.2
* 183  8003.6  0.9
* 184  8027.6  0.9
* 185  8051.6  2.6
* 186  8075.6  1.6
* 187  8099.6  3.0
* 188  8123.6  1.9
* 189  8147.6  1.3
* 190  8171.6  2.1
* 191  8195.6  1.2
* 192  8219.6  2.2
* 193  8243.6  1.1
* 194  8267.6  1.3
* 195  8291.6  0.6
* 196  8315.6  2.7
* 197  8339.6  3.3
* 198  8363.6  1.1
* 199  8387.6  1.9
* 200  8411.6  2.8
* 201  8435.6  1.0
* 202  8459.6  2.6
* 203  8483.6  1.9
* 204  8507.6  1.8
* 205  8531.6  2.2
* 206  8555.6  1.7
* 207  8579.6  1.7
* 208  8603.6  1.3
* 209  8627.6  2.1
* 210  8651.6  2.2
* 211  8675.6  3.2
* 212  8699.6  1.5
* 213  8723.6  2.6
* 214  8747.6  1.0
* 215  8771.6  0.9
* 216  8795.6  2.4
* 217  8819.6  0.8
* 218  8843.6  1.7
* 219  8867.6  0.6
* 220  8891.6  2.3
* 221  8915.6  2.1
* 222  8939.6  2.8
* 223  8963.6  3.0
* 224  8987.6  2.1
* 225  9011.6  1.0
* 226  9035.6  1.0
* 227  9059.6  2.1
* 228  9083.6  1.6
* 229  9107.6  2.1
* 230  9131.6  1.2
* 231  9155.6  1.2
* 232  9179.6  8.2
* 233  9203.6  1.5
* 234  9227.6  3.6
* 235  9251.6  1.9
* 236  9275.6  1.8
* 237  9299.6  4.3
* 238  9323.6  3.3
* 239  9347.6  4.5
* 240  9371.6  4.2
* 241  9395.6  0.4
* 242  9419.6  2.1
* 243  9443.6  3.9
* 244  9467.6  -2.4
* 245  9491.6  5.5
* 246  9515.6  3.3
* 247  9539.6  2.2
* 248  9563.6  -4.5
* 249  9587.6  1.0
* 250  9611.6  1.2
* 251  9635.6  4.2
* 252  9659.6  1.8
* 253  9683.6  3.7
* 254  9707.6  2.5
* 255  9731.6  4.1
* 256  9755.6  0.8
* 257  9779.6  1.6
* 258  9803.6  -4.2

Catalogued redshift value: 1.46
